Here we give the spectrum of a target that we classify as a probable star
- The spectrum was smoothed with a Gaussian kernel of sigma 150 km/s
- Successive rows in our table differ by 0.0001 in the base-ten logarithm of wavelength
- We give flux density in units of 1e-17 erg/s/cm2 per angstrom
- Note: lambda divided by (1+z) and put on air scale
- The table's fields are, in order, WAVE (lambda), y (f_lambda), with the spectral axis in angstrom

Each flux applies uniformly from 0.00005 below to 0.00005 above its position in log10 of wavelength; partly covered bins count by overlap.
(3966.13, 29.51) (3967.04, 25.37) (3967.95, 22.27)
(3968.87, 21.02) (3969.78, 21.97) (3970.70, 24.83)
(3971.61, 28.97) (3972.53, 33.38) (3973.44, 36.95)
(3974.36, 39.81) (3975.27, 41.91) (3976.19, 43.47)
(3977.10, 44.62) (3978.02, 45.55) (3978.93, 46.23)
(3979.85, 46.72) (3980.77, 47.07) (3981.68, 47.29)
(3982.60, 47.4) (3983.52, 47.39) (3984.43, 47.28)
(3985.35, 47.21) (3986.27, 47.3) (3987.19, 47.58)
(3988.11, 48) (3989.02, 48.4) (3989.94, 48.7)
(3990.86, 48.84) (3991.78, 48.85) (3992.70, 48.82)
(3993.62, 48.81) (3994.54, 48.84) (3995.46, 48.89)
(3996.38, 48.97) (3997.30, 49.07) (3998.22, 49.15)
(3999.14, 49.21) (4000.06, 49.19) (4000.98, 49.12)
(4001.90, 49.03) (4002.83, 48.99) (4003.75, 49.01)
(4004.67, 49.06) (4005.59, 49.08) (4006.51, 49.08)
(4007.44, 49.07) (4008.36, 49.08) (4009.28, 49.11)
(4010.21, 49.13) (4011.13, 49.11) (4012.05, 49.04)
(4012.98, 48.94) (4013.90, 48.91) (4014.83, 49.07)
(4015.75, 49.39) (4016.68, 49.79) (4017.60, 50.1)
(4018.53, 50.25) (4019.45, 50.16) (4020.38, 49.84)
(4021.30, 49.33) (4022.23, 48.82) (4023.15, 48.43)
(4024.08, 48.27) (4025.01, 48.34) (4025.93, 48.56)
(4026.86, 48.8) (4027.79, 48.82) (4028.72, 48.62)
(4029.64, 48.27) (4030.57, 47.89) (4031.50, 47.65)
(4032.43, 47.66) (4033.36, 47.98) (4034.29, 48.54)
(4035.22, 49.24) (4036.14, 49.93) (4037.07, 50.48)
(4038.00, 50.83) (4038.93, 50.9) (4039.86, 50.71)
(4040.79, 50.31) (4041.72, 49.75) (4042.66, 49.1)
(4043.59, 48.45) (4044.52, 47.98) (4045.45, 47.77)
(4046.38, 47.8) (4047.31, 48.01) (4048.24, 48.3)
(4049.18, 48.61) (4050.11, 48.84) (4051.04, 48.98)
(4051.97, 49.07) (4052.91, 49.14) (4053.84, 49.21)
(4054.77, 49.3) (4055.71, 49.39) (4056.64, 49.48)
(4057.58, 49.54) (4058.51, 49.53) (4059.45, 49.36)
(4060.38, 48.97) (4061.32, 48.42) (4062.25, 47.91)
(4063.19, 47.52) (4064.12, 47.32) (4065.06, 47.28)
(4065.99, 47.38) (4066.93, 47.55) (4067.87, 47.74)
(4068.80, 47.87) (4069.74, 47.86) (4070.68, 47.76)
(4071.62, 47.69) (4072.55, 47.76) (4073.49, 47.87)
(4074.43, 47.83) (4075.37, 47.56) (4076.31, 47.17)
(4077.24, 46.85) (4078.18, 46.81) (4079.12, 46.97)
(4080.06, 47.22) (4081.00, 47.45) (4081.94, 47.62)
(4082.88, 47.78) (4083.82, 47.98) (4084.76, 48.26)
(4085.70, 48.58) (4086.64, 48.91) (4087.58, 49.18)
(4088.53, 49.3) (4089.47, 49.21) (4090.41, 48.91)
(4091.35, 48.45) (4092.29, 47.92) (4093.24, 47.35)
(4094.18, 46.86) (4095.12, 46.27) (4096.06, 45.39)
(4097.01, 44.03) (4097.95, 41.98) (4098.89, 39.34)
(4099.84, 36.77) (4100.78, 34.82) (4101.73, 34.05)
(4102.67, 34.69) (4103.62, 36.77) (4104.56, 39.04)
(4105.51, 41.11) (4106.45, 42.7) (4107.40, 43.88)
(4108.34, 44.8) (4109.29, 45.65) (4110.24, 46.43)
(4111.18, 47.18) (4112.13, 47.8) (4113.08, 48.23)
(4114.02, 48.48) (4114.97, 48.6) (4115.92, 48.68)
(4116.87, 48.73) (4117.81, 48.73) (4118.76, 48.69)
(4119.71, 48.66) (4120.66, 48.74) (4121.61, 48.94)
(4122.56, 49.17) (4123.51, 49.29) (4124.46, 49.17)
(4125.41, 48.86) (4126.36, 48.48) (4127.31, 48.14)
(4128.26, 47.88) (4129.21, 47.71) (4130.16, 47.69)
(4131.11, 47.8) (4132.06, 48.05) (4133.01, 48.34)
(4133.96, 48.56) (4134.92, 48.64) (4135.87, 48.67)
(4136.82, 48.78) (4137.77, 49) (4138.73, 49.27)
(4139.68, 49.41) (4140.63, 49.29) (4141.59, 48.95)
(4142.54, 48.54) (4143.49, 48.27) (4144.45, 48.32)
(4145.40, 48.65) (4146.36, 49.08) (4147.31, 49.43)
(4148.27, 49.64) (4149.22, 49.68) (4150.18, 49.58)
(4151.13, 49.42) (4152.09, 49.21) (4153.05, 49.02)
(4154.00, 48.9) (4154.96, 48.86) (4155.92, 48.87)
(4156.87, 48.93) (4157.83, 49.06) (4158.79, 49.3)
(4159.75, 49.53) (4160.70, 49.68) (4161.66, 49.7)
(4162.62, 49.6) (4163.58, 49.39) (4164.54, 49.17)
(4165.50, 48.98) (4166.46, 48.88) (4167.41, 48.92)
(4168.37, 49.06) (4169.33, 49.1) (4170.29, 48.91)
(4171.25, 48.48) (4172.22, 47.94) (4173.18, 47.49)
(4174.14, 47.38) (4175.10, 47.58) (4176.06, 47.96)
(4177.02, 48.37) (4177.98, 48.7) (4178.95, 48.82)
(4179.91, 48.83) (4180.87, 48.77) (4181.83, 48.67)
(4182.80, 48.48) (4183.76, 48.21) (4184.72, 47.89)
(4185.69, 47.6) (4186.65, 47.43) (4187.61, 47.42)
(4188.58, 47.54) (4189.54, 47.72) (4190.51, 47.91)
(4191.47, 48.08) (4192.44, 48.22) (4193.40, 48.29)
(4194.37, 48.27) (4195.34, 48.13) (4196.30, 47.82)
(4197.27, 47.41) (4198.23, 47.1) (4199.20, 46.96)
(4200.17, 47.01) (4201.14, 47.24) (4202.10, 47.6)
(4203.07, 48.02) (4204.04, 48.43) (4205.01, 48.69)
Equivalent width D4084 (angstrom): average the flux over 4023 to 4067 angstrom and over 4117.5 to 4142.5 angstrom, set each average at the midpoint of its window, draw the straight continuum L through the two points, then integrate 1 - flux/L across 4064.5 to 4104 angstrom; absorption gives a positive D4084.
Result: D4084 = 2.32 angstrom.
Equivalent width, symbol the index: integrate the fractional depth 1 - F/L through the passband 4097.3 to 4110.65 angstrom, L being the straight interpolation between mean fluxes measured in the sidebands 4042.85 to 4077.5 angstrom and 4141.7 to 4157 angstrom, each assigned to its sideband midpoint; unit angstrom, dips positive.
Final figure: 2.3 angstrom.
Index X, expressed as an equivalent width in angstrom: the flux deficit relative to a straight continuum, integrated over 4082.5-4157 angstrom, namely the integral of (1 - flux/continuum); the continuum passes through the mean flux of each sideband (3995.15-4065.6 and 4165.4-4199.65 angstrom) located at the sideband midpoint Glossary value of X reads 2.3 angstrom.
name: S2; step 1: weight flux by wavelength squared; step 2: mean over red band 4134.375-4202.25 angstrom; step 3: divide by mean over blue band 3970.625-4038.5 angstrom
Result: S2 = 1.11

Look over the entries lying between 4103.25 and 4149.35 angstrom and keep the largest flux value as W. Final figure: 49.68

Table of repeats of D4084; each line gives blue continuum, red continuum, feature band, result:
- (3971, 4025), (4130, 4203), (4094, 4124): 2.3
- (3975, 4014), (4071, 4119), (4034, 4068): -1.6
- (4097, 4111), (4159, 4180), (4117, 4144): -3.0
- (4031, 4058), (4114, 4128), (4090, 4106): 2.3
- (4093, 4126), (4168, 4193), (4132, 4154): -1.2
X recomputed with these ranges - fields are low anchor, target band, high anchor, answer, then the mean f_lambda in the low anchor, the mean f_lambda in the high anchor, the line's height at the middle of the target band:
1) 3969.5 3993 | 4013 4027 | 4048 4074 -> -1.0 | 43.4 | 48.4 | 45.8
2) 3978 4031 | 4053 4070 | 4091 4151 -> -0.3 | 48.6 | 46.6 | 47.6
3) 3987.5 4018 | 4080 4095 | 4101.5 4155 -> -0.1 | 49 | 47.4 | 47.9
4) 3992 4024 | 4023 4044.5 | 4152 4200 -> 0.0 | 49.2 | 48.4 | 49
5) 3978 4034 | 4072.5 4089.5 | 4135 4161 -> 0.3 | 48.6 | 49.1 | 48.9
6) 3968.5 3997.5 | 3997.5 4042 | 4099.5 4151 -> -4.8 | 43.5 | 46.8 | 44.3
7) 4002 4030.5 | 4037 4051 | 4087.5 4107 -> -0.7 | 49.1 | 42.9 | 47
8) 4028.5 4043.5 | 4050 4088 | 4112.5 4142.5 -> 0.7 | 49.2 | 48.6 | 49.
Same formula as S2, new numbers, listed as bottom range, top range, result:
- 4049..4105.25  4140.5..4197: 1.09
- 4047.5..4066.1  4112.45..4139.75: 1.03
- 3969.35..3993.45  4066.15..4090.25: 1.16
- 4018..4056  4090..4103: 0.90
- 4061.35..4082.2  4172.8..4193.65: 1.07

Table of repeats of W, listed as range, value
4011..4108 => 50.9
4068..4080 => 47.87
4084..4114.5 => 49.3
